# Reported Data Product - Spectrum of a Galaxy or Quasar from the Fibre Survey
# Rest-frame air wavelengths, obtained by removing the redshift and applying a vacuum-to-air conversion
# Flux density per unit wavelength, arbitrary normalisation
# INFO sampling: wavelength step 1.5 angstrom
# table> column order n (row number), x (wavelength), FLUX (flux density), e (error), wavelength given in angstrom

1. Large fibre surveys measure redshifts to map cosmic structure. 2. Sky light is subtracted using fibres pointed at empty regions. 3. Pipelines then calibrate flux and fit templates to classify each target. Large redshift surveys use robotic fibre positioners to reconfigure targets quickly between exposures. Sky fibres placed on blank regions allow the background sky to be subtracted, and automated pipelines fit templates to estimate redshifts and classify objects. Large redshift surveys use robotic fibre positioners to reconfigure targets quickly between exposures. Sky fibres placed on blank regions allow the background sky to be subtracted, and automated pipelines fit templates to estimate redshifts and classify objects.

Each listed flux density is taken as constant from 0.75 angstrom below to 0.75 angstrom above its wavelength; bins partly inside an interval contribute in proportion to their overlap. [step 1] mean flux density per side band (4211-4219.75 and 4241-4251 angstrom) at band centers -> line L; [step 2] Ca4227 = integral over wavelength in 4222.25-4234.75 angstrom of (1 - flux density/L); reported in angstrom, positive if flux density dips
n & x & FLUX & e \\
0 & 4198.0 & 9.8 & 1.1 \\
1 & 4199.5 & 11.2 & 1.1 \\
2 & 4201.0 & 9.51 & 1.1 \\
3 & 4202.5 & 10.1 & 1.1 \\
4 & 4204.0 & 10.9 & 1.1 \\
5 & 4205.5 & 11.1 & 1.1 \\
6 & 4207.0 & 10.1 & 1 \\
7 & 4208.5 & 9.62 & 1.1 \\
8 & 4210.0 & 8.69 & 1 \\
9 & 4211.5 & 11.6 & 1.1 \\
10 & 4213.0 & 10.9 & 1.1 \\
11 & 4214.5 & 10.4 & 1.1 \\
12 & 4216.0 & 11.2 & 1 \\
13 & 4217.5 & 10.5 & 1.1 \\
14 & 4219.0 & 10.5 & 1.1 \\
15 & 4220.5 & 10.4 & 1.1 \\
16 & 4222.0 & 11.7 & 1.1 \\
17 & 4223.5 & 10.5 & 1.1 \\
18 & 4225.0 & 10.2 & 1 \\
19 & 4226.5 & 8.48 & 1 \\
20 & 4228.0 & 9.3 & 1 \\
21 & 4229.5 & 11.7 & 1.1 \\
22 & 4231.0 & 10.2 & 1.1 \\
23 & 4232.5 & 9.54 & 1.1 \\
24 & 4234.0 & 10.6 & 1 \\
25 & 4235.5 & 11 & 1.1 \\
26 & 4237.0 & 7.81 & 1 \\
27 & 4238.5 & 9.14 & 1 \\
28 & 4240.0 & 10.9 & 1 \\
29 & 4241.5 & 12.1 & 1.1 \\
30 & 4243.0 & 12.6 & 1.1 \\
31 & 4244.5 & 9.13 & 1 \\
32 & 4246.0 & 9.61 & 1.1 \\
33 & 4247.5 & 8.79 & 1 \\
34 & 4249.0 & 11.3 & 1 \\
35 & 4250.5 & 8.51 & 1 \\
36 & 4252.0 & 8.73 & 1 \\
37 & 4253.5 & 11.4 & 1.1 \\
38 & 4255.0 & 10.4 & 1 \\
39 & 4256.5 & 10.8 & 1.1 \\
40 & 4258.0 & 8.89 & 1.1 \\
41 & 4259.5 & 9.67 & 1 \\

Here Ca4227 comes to 0.6 angstrom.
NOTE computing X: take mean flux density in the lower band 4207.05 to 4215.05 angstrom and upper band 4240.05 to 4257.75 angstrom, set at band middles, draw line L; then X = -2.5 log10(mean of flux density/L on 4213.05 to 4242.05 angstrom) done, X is -0.01 mag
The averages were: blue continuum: 10.2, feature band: 10.3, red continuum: 10.3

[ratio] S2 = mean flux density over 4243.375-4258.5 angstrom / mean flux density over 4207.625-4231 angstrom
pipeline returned 0.9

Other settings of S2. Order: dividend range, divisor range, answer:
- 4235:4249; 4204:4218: 0.97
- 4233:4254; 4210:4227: 0.96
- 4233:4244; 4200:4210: 1.04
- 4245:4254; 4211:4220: 0.89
